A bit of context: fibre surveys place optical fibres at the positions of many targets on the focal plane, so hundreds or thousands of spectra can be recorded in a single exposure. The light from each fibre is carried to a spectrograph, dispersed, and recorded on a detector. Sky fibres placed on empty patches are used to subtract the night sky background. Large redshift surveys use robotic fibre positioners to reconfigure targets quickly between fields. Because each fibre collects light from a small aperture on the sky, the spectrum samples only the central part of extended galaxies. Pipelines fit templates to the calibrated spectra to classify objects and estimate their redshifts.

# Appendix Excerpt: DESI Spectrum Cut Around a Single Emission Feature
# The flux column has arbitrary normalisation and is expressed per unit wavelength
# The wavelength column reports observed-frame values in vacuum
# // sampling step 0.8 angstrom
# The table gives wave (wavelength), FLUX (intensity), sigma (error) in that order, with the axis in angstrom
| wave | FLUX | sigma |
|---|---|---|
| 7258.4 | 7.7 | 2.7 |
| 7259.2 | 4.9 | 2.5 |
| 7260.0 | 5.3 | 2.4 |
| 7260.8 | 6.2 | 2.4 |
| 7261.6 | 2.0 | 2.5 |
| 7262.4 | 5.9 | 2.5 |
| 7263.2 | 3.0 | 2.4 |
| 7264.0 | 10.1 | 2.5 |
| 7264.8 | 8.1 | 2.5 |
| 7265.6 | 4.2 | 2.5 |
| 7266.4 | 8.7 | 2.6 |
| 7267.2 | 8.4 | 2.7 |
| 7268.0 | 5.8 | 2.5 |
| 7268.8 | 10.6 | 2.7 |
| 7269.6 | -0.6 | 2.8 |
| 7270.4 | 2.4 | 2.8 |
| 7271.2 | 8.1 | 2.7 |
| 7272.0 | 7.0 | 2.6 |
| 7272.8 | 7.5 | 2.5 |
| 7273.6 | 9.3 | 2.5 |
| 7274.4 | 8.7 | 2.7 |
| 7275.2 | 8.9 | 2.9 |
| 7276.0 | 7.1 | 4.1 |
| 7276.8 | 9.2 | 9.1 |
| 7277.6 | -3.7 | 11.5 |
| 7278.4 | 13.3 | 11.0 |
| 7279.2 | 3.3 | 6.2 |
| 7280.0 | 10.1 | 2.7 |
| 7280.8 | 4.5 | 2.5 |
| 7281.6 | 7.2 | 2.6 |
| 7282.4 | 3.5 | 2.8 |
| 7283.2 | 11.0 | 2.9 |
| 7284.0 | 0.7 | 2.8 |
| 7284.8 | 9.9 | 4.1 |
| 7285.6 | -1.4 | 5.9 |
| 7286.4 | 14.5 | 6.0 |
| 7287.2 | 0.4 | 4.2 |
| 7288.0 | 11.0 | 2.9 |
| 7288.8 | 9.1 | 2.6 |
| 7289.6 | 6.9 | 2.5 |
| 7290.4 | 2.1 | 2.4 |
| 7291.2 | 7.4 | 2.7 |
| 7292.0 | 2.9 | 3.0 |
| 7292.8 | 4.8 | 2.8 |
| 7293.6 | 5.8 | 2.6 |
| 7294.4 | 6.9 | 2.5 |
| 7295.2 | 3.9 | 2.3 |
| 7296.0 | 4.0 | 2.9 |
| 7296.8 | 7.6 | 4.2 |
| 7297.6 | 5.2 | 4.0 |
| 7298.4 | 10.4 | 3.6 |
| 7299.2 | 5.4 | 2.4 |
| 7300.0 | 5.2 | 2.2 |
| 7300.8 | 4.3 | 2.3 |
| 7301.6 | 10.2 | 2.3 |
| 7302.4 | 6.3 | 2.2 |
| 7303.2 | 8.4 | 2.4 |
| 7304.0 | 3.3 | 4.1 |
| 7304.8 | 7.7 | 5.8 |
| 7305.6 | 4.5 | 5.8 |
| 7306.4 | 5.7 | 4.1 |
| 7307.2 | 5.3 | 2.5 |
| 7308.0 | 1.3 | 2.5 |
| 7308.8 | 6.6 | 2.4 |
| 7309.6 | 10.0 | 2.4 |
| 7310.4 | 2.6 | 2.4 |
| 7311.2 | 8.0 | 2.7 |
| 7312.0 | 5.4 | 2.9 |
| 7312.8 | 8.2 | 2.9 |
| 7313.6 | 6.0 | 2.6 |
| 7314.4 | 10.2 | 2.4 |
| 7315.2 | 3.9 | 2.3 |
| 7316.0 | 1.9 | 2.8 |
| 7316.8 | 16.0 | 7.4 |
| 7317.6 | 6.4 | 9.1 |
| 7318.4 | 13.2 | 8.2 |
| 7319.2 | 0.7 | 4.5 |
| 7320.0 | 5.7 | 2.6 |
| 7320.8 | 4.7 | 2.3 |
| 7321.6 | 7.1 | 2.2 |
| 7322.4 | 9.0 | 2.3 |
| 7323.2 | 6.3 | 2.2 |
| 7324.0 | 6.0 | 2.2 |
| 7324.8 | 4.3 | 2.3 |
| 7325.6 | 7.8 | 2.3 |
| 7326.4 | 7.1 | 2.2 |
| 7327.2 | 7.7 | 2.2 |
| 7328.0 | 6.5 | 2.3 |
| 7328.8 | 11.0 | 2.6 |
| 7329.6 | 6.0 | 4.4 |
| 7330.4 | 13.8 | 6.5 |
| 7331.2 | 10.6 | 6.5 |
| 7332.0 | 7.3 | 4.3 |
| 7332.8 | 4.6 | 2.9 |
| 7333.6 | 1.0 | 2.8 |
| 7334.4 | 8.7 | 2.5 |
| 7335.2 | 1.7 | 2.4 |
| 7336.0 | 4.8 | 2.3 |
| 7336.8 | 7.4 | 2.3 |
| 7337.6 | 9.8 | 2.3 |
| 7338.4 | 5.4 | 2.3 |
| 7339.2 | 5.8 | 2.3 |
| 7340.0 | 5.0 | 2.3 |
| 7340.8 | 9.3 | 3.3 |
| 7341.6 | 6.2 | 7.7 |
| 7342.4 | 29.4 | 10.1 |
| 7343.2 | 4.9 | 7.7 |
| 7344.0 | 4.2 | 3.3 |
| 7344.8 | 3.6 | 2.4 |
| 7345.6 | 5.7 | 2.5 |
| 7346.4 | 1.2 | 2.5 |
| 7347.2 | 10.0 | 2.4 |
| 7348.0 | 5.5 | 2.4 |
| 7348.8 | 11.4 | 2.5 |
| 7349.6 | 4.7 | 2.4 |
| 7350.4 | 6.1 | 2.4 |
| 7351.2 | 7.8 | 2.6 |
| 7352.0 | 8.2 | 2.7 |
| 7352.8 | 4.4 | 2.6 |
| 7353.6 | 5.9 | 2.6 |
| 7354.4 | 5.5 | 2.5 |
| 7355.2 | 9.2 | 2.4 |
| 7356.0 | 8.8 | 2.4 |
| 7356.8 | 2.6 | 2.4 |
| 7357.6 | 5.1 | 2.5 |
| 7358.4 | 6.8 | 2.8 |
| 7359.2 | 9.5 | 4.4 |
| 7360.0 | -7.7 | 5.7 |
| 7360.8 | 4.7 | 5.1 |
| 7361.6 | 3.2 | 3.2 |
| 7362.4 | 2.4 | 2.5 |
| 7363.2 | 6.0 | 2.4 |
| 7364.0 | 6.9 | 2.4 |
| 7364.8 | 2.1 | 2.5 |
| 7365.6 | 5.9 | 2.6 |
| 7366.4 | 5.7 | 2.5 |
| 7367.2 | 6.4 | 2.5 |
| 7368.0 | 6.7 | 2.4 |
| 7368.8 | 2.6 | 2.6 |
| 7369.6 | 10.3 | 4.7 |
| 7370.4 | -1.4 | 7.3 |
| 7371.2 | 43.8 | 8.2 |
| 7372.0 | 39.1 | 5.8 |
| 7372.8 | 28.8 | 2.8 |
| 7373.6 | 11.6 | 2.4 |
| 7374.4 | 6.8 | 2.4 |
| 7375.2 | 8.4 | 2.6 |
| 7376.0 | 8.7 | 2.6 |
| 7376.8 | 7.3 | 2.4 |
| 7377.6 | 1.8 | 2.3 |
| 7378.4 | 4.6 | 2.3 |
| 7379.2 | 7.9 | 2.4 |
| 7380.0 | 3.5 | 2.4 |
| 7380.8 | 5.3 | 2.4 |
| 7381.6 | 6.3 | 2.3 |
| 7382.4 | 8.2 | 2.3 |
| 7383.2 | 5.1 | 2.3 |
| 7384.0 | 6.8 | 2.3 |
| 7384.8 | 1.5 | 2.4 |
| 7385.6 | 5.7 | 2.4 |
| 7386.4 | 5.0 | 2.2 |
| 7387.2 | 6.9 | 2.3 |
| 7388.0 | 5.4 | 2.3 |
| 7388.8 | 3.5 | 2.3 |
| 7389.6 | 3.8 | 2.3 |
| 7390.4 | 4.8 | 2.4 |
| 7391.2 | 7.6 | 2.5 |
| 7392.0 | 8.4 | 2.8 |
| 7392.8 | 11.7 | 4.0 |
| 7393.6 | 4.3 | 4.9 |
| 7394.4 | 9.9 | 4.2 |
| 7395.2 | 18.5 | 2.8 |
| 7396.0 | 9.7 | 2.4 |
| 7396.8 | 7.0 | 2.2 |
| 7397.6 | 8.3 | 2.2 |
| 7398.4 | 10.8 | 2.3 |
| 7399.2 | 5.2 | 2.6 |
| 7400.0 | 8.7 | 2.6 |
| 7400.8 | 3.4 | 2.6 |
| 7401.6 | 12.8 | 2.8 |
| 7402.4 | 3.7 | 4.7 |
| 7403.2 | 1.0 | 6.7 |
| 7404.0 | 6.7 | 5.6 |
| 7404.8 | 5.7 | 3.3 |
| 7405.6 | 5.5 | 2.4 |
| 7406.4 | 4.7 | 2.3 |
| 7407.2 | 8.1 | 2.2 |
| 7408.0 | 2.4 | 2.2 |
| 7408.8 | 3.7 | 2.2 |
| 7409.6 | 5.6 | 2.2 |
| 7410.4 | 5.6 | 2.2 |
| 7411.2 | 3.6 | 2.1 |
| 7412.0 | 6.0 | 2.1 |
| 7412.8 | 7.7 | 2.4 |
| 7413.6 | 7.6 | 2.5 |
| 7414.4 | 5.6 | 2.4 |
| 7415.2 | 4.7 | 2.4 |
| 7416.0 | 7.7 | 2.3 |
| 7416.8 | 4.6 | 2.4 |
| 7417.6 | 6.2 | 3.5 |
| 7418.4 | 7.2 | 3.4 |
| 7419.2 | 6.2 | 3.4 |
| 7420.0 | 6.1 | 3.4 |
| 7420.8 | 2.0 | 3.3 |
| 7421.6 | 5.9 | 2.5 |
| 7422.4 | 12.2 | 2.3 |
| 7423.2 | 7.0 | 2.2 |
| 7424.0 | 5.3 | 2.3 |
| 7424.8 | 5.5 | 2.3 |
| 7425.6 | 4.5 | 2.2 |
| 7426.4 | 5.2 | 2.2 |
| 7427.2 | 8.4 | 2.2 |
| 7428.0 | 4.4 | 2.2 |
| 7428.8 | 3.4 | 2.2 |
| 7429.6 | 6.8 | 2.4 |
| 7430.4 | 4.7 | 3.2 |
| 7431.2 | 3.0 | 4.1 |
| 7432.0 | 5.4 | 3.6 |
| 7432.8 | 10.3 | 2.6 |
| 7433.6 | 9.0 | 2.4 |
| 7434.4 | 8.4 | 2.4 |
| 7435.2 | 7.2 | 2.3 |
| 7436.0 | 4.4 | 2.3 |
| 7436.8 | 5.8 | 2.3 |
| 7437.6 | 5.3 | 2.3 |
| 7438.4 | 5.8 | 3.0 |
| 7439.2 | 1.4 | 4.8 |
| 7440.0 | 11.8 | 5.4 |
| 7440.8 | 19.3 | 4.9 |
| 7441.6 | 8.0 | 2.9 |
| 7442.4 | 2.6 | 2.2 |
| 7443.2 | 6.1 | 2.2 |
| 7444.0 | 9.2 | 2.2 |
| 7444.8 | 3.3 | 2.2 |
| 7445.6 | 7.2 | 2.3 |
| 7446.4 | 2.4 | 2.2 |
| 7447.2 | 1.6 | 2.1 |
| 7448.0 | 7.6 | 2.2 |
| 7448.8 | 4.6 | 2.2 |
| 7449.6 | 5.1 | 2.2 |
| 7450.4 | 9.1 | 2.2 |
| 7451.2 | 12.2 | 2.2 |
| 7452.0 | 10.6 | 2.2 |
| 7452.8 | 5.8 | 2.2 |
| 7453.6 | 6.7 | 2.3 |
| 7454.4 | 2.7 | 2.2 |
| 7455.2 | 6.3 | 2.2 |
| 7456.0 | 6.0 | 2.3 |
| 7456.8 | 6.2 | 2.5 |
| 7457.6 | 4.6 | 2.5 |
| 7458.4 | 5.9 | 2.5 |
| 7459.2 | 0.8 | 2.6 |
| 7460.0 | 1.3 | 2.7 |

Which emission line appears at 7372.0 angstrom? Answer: H-alpha 6563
